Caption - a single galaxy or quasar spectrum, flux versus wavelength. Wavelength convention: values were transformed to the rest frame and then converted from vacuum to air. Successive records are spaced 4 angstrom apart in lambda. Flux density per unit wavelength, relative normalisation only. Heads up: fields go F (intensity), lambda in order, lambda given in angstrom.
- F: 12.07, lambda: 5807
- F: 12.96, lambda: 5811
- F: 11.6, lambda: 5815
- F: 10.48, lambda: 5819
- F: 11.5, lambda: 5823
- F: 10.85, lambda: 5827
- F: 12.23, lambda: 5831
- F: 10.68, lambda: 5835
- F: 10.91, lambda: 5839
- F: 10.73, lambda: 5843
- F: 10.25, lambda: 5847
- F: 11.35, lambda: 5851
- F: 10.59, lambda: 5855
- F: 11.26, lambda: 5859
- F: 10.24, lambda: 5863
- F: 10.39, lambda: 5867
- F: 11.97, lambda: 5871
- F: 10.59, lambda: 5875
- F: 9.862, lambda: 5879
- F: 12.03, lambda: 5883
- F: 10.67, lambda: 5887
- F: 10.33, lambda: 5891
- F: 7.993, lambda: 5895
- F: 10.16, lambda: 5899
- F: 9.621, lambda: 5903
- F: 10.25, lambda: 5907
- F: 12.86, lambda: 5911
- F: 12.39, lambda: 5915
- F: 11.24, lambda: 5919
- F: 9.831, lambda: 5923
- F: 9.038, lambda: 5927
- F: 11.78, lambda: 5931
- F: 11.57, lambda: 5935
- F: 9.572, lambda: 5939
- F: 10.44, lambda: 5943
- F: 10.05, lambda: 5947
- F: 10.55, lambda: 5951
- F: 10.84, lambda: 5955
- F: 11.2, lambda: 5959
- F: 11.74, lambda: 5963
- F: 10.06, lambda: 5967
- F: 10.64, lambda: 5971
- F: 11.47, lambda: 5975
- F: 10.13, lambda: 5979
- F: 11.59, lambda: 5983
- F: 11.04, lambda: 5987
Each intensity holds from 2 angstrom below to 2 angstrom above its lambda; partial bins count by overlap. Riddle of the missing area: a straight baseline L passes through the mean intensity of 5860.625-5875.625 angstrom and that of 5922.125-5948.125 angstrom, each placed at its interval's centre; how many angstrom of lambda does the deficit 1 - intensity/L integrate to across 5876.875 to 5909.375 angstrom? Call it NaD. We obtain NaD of 1.54 angstrom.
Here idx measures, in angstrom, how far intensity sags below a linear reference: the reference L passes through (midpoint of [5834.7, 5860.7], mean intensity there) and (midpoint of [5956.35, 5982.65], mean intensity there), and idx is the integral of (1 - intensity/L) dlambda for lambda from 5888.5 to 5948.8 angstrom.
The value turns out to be 2.2 angstrom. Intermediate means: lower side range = 10.8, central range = 10.5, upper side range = 10.9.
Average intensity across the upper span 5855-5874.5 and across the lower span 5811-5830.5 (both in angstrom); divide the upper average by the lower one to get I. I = 0.96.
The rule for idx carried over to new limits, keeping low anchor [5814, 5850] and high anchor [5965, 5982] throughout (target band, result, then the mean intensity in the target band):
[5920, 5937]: 0.25 angstrom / 10.6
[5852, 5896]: 1.17 angstrom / 10.6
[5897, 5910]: 0.71 angstrom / 10.2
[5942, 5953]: 0.38 angstrom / 10.3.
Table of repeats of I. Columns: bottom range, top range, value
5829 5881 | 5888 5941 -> 0.97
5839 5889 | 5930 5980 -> 0.99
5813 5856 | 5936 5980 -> 0.97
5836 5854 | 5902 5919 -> 1.05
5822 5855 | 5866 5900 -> 0.95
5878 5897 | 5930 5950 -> 1.04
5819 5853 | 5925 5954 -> 0.95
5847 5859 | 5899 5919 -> 1.02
